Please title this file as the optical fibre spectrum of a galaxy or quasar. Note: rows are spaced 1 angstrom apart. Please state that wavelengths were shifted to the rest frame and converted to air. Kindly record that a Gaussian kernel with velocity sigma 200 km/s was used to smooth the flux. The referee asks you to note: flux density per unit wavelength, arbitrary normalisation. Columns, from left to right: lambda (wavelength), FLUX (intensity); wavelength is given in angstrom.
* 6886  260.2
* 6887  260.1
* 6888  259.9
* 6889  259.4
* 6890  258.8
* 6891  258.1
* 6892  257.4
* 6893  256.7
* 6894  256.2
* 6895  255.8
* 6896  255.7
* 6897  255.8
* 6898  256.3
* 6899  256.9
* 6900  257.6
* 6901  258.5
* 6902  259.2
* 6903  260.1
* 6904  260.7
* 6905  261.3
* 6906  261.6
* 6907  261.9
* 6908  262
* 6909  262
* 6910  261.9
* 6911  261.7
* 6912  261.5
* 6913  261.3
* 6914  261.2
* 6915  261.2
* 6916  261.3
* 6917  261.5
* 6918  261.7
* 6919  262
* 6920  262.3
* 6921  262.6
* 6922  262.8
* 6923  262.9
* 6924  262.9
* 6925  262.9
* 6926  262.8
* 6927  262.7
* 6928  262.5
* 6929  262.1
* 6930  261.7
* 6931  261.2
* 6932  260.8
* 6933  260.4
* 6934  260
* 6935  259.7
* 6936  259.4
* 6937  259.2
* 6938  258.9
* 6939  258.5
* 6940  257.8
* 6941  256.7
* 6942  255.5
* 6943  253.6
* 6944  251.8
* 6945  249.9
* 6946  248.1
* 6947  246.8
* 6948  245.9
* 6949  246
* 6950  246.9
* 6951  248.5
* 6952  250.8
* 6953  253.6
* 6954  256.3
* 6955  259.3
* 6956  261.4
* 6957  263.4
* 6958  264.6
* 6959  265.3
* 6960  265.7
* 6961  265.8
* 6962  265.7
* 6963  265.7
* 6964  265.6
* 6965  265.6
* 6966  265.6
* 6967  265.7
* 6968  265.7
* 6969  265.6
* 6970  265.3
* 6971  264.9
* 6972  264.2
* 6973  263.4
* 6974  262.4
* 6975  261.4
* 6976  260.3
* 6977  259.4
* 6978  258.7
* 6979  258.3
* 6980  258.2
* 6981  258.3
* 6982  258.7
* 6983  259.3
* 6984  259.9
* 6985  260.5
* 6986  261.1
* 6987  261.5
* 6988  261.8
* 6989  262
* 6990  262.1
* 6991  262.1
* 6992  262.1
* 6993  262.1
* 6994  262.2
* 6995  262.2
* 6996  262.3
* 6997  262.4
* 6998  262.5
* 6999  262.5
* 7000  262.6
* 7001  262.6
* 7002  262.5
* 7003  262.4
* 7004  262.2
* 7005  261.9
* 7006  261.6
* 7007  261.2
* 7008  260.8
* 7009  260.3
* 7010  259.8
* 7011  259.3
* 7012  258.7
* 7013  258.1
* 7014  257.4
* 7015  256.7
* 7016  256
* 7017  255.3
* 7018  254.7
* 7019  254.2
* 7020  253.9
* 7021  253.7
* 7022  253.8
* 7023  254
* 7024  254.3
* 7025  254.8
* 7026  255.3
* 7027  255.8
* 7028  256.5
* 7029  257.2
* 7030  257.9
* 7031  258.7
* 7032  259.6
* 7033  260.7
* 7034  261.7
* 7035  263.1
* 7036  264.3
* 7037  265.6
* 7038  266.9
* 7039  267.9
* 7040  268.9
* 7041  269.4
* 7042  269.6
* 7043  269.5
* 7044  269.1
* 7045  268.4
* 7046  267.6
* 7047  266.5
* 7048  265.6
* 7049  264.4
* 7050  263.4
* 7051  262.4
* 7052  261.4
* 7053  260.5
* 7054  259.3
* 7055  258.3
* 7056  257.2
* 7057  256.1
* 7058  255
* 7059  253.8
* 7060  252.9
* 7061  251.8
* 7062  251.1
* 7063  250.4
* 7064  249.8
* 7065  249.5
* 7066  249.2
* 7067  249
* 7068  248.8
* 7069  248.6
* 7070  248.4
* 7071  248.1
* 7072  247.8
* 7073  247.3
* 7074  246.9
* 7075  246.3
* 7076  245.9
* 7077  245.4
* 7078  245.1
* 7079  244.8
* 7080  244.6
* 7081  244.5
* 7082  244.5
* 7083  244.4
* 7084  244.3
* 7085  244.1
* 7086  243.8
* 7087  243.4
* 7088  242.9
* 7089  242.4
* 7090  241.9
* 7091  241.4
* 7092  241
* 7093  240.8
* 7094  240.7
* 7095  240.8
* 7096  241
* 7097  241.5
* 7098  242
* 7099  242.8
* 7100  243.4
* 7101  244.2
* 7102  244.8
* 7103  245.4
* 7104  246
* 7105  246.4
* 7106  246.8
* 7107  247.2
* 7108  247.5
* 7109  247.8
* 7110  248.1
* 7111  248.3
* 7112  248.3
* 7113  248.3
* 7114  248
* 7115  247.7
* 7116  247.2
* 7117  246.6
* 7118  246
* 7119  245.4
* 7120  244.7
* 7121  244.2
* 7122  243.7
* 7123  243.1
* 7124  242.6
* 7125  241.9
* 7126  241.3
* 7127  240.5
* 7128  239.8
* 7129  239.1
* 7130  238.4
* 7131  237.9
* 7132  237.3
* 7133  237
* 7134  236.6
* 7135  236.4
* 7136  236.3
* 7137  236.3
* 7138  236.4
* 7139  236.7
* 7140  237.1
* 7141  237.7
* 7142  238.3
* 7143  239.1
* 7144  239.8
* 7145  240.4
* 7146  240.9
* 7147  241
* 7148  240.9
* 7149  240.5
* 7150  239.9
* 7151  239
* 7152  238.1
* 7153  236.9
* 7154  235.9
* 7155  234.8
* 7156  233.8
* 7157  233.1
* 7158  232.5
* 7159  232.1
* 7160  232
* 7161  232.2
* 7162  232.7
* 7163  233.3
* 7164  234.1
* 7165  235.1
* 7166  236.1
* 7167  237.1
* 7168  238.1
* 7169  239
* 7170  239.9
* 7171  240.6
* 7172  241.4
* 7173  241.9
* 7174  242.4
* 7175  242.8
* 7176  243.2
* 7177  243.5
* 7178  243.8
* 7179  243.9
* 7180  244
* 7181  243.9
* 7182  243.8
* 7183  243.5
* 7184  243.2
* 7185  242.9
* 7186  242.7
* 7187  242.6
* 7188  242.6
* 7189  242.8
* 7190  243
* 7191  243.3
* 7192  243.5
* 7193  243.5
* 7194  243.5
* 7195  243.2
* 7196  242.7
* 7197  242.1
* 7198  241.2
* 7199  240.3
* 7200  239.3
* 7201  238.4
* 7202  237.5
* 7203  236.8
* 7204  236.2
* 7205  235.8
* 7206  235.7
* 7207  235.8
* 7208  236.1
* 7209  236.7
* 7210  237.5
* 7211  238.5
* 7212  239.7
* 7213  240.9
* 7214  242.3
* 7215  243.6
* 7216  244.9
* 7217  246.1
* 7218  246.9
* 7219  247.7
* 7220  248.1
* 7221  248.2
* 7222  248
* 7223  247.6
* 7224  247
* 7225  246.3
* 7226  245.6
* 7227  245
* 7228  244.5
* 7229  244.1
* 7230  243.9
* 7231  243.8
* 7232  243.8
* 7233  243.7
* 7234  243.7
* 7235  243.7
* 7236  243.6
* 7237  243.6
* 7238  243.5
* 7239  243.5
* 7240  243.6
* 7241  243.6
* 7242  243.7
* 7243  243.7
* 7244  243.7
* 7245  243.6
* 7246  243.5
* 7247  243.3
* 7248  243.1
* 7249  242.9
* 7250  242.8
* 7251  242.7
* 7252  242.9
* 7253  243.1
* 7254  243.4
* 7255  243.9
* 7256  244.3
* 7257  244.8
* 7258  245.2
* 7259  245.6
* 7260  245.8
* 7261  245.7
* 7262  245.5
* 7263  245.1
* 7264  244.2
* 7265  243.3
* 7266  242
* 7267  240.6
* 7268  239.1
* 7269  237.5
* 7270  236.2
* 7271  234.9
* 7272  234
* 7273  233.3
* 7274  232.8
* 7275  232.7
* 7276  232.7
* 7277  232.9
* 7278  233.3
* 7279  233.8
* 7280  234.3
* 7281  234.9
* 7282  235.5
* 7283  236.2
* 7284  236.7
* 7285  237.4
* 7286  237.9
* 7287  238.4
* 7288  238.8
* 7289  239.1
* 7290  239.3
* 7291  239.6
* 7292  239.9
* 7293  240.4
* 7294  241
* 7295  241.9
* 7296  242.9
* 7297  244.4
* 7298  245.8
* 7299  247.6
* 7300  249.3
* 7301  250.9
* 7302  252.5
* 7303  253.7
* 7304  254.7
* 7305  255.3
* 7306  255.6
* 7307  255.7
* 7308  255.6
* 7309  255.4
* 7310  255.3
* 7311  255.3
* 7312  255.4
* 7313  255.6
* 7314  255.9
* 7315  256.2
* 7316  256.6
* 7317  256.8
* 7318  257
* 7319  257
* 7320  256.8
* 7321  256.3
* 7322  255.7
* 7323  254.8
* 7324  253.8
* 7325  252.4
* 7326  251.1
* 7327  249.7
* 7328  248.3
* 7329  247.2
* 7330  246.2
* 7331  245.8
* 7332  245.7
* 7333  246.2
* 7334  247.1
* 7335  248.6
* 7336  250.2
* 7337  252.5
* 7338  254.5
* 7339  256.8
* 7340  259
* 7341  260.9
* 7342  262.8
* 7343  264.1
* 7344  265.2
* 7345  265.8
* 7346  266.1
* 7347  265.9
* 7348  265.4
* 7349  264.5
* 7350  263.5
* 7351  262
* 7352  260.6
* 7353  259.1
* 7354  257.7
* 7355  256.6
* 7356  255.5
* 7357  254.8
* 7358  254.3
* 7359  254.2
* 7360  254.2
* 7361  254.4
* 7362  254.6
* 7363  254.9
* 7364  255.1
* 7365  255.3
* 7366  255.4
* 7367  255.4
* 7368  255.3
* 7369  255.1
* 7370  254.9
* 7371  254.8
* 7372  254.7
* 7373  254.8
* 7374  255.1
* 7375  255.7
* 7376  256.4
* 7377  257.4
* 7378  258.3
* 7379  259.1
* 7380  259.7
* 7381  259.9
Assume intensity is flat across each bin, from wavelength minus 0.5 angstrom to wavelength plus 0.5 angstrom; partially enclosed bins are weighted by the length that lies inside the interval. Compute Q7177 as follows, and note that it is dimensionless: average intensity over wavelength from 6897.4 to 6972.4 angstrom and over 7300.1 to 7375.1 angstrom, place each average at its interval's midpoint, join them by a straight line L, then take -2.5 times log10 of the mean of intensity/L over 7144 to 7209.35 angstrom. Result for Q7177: 0.078 mag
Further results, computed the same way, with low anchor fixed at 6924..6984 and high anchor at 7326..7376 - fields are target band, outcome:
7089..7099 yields 0.07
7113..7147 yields 0.07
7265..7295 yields 0.09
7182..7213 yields 0.07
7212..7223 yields 0.05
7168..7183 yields 0.07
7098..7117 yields 0.05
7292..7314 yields 0.02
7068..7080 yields 0.05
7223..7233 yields 0.05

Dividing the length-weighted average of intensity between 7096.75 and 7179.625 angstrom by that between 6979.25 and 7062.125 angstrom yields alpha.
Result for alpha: 0.9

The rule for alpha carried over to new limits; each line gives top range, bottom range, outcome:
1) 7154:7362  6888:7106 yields 0.95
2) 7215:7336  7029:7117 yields 0.97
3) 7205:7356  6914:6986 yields 0.95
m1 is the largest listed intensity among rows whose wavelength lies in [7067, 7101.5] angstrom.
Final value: 249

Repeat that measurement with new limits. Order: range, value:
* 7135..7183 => 244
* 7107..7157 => 248.3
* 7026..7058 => 269.6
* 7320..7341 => 260.9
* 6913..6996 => 265.8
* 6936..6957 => 263.4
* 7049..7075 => 264.4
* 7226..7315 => 256.2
